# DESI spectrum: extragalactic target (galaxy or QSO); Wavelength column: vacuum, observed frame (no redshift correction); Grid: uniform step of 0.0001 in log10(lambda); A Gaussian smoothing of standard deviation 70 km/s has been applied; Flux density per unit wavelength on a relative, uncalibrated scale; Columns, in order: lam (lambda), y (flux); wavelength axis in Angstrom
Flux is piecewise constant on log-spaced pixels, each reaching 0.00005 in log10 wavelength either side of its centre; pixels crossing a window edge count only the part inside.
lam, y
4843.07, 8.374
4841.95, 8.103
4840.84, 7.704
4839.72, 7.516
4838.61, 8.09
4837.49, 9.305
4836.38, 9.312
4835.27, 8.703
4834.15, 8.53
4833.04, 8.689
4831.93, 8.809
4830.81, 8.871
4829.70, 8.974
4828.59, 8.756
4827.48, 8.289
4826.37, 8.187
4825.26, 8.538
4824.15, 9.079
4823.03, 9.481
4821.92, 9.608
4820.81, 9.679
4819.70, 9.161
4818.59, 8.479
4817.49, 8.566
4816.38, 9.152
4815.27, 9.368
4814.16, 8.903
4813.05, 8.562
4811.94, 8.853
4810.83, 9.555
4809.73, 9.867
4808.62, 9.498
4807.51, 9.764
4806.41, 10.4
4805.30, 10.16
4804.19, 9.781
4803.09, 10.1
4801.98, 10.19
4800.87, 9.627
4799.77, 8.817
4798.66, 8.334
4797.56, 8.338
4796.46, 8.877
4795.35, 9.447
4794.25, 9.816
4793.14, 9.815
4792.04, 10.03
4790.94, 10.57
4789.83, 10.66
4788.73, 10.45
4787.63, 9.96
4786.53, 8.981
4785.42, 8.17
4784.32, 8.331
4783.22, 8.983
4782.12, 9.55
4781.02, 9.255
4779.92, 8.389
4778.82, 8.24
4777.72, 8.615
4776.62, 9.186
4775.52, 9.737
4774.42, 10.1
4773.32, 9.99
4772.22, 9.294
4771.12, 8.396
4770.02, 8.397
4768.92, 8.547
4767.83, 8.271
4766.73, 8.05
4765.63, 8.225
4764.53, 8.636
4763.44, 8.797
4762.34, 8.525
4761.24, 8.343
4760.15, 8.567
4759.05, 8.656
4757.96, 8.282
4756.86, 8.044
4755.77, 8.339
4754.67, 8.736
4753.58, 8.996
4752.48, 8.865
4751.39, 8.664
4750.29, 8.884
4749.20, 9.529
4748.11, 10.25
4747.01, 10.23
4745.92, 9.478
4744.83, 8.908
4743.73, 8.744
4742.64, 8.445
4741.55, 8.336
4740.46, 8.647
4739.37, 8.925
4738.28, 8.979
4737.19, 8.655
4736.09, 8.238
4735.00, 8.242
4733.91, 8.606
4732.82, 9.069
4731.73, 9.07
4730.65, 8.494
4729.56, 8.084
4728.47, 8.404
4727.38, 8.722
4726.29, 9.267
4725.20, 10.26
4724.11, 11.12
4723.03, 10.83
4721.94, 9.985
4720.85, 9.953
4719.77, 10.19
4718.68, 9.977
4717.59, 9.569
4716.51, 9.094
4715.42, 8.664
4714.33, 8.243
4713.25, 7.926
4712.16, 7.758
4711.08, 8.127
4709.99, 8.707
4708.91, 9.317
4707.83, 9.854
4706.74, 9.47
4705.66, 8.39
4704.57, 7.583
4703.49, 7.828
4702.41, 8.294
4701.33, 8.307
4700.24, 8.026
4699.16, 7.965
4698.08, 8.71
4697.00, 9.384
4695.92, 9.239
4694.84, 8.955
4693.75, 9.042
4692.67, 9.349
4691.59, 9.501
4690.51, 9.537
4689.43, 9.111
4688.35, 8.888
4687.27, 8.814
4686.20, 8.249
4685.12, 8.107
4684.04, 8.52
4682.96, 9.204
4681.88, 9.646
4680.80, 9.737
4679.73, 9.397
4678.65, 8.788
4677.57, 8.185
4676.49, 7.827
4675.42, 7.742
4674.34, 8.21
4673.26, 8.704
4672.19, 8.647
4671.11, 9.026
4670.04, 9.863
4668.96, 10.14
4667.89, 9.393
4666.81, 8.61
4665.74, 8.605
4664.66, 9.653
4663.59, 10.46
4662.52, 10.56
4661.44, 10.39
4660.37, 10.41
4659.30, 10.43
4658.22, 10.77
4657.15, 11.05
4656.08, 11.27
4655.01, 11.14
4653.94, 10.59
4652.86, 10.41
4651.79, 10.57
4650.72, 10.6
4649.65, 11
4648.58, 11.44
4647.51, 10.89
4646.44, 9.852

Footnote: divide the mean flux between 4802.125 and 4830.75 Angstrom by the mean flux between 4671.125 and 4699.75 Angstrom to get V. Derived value 1.05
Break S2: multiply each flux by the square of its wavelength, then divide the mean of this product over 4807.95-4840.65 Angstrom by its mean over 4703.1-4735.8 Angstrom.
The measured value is 1.0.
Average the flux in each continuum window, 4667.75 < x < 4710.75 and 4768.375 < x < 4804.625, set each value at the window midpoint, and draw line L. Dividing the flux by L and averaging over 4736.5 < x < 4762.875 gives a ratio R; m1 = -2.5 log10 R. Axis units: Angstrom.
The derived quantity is 0.04 mag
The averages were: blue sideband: 8.83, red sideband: 9.3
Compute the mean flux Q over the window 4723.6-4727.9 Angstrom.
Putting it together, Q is 9.83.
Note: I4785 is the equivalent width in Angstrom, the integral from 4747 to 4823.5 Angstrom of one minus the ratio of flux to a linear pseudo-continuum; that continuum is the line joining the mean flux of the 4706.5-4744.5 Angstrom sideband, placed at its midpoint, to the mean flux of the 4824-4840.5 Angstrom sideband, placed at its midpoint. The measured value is -3.09 Angstrom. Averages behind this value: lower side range 9.02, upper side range 8.62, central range 9.15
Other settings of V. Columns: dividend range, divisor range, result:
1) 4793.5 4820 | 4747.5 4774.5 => 1.07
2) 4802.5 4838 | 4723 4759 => 1.02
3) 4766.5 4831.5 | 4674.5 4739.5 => 1.03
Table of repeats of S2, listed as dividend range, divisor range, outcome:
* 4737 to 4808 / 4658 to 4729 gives 1.03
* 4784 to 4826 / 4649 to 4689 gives 1.04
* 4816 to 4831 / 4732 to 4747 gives 1.05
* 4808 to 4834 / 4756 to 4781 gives 1.06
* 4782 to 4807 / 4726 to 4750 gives 1.10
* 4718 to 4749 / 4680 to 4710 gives 1.06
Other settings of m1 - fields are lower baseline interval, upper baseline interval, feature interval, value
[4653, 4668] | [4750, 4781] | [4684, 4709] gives 0.11 mag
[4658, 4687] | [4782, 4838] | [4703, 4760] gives 0.03 mag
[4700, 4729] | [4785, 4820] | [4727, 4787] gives 0.05 mag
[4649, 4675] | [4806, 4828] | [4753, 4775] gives 0.09 mag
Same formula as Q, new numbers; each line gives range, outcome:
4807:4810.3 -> 9.71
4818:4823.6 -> 9.28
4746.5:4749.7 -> 10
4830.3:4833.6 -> 8.78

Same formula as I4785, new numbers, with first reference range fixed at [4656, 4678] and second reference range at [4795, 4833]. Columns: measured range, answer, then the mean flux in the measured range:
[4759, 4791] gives 1.0 Angstrom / 8.98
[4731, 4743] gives 0.9 Angstrom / 8.66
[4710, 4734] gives 0.5 Angstrom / 9.16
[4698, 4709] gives 1.1 Angstrom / 8.48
